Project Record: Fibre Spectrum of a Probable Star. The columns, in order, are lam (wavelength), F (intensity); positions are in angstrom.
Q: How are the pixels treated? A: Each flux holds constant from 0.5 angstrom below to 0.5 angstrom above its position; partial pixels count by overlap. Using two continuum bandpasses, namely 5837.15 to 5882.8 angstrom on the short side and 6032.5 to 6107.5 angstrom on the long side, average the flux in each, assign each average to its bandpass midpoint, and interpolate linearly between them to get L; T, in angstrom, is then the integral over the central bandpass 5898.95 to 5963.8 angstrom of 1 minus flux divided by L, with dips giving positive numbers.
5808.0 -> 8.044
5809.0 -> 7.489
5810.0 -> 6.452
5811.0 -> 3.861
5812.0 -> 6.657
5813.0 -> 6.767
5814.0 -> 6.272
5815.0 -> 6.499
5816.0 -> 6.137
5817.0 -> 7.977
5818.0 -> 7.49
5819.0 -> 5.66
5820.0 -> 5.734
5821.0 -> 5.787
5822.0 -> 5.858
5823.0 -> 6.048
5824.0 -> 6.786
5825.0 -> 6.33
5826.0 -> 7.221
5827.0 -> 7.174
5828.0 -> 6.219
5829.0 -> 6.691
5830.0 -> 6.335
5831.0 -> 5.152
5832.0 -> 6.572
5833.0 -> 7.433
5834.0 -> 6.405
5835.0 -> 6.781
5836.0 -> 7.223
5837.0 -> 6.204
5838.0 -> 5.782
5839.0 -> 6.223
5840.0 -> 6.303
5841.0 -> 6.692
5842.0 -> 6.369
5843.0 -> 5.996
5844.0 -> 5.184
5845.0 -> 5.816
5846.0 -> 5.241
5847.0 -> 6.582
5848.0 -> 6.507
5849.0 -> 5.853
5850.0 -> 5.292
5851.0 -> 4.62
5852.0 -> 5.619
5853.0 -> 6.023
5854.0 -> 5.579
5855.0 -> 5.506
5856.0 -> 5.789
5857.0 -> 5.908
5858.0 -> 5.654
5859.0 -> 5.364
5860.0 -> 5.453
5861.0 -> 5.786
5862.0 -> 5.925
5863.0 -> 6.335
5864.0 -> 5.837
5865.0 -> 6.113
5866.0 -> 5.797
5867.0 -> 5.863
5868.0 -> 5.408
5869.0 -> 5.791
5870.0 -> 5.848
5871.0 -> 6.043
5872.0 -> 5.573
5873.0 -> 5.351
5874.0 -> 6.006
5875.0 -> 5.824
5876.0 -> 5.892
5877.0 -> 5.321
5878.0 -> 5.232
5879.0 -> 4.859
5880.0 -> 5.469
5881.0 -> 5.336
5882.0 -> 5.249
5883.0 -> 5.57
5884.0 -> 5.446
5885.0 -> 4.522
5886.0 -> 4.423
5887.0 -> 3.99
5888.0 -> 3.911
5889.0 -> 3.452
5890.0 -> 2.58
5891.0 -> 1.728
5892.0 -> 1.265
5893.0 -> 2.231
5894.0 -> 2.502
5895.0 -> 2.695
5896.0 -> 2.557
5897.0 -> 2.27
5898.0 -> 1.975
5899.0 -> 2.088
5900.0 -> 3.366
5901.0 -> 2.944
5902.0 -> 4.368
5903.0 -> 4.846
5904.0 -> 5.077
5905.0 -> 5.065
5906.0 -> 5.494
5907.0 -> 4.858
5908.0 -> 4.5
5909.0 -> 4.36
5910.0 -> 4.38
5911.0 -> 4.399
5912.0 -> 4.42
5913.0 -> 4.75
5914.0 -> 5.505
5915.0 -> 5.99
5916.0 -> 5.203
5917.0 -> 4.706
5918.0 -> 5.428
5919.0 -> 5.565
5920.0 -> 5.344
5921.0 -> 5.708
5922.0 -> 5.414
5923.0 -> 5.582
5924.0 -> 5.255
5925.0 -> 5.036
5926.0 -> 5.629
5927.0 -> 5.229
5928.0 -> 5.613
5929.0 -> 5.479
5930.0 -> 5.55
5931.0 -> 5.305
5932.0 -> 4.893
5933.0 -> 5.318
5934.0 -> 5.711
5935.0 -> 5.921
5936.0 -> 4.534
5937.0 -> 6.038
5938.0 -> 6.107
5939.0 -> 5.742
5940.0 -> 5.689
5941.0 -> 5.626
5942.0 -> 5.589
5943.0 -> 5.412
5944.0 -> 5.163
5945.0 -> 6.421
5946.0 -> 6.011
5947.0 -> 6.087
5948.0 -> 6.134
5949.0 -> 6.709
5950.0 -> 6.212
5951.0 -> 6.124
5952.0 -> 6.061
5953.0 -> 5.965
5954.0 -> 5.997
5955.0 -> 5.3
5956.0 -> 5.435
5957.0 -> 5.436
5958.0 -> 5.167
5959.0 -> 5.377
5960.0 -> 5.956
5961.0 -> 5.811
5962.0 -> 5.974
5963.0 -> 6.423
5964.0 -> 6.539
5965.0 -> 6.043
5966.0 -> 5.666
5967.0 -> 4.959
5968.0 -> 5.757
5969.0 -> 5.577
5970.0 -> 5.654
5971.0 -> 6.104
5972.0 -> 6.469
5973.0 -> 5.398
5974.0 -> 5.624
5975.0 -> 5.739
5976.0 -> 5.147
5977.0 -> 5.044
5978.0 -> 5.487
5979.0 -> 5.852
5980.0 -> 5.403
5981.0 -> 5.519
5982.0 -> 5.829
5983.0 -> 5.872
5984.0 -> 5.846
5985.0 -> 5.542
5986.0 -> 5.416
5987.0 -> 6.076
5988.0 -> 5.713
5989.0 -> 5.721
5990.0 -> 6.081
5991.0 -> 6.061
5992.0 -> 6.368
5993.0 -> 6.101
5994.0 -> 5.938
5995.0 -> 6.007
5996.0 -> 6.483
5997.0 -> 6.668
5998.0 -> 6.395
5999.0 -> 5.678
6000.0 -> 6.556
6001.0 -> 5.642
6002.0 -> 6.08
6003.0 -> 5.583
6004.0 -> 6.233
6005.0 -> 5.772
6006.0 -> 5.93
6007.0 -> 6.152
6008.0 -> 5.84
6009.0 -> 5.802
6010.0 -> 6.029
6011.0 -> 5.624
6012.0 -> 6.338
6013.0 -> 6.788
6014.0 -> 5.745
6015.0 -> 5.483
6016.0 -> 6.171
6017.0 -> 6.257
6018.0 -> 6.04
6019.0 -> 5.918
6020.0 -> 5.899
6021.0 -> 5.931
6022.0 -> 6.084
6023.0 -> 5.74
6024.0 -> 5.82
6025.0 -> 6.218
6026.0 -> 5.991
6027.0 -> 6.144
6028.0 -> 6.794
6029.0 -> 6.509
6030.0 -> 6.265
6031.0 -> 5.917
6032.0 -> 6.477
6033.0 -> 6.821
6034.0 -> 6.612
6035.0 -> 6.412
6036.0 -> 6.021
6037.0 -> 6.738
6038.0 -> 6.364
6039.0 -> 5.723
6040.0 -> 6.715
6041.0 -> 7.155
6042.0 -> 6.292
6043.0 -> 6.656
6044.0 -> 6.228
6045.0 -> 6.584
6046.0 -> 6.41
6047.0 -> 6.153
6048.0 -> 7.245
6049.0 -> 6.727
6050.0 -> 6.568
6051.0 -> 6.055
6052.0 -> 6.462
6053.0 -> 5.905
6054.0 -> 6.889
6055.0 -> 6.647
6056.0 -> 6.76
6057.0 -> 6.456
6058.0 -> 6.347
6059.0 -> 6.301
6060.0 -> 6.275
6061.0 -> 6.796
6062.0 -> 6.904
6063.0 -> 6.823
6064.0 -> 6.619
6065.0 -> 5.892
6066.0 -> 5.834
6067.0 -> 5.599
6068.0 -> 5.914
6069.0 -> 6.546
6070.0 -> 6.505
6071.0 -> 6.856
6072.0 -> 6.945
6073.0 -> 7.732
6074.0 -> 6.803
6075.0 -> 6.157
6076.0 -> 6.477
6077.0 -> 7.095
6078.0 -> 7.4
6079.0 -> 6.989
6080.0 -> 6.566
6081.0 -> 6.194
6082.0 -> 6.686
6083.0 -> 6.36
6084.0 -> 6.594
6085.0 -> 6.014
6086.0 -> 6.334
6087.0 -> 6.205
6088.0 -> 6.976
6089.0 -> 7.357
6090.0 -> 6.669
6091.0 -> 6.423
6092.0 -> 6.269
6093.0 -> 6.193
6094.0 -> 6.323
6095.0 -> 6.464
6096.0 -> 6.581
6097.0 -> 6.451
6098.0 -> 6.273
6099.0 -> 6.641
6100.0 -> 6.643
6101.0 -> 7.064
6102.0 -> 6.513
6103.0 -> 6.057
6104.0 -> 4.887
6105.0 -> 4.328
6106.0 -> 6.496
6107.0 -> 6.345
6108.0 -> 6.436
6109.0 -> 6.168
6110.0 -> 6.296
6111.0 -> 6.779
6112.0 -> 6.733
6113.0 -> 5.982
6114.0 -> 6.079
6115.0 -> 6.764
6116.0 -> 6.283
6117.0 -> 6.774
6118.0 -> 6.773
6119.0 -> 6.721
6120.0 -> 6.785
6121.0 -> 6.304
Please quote 6.8 angstrom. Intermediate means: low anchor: 5.74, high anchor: 6.47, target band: 5.36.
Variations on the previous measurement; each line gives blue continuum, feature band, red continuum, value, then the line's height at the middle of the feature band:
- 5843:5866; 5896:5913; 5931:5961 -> 5.1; 5.73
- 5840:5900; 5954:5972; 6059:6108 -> -0.4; 5.62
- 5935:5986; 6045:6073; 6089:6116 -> -1.5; 6.15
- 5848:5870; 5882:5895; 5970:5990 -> 5.0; 5.71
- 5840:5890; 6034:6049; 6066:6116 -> -0.6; 6.24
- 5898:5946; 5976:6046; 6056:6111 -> -2.7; 5.84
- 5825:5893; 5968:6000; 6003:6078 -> 1.4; 6.1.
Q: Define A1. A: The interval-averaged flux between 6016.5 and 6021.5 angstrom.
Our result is 6.01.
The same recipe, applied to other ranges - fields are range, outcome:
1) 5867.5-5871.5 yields 5.77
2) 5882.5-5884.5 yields 5.51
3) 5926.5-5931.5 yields 5.44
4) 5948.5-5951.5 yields 6.35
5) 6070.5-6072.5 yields 6.9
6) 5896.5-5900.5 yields 2.42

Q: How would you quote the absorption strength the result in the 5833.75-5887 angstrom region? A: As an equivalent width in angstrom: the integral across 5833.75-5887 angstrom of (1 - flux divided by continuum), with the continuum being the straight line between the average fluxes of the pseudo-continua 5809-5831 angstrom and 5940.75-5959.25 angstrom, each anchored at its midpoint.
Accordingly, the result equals 4.1 angstrom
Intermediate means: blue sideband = 6.38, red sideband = 5.81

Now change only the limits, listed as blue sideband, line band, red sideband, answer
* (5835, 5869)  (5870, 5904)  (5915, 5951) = 9.7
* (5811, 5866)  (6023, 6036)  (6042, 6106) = 0.2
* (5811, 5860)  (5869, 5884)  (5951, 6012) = 1.3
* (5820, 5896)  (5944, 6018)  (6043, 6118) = 1.6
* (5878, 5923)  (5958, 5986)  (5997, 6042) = -1.7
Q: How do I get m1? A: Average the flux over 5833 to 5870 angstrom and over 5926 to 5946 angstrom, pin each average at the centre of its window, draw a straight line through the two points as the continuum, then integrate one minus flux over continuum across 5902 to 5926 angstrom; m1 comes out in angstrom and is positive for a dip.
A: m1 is 2.4 angstrom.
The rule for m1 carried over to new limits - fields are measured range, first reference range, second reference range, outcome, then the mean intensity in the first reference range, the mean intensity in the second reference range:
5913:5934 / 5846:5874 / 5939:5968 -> 1.5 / 5.75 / 5.83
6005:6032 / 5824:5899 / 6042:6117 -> 0.4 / 5.33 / 6.46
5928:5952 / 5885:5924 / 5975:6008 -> -4.5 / 4.1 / 5.88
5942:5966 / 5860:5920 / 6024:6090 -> -2.4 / 4.64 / 6.5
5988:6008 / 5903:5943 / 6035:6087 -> -0.4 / 5.28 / 6.51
